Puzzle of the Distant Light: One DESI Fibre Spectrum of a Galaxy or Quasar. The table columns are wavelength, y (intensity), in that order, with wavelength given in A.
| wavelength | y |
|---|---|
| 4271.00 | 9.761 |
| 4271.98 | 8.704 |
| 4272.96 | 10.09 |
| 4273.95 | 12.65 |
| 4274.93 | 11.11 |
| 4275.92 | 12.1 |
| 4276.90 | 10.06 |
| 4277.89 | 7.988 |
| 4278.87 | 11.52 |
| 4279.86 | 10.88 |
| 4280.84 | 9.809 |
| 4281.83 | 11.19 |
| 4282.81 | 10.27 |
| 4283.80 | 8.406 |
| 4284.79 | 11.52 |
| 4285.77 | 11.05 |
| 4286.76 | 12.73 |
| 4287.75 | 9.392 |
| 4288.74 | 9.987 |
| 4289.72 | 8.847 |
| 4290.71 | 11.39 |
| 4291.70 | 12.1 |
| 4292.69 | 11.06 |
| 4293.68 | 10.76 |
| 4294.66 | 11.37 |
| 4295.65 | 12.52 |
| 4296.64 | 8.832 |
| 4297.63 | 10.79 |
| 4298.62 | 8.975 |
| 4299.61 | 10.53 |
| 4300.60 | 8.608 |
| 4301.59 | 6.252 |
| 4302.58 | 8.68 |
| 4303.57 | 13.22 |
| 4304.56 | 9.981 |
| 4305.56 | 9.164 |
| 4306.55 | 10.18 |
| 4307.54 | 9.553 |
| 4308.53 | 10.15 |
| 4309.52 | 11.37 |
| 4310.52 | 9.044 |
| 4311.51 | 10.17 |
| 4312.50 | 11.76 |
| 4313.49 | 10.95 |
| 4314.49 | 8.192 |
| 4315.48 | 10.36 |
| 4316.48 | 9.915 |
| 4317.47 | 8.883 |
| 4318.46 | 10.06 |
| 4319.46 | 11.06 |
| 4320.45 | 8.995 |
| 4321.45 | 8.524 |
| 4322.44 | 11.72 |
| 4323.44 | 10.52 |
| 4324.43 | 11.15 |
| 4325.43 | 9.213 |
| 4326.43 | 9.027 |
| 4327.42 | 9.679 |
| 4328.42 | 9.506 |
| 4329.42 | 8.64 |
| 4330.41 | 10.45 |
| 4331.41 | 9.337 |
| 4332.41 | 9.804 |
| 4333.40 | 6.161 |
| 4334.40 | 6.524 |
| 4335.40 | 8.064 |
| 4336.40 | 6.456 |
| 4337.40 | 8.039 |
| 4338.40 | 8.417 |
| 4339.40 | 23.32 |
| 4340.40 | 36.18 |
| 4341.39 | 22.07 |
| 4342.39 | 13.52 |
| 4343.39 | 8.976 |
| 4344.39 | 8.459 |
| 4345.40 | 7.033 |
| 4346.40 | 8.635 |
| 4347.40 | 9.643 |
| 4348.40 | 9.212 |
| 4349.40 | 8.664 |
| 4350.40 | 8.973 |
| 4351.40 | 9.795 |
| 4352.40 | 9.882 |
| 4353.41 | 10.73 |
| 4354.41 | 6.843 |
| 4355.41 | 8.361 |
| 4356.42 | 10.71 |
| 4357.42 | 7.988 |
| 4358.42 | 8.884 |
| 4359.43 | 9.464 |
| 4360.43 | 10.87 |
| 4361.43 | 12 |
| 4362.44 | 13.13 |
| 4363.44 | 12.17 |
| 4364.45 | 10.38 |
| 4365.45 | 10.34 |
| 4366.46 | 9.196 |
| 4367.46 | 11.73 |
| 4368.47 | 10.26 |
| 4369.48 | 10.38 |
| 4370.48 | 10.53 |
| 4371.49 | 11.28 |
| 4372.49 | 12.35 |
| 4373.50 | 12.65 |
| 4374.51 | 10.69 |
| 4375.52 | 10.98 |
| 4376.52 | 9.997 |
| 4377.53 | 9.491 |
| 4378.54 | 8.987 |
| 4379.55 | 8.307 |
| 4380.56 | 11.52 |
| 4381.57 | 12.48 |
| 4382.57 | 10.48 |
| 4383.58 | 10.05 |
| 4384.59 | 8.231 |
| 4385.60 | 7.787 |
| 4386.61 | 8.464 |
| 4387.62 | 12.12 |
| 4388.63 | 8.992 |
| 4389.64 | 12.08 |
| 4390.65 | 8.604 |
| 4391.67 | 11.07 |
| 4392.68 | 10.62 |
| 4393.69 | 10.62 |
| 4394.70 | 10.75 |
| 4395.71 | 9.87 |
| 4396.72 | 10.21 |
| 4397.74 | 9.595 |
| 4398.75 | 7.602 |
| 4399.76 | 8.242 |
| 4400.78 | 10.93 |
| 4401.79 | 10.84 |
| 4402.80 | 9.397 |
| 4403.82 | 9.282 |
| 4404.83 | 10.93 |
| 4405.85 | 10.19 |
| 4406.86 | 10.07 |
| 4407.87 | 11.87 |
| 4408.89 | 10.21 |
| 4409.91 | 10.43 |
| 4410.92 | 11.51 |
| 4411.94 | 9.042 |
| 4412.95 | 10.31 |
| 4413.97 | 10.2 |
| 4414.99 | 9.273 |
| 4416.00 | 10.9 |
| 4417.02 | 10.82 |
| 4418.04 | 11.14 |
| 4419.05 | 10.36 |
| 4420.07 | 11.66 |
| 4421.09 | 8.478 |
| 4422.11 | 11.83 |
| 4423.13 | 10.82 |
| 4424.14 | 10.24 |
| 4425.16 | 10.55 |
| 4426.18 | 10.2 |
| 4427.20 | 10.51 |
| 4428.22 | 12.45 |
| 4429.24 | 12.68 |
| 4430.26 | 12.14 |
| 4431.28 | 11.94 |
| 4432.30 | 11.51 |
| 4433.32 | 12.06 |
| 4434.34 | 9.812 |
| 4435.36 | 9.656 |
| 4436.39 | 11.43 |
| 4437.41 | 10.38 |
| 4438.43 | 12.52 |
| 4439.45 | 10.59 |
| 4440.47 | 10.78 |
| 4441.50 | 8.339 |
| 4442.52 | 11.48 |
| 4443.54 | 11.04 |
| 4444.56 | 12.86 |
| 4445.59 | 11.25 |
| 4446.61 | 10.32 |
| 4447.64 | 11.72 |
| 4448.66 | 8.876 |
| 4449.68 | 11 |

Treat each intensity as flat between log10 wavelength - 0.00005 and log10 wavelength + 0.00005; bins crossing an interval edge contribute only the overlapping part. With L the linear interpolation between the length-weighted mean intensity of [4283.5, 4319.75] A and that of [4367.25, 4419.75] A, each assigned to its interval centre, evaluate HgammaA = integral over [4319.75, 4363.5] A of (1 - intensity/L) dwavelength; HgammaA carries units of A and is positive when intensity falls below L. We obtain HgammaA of -1.4 A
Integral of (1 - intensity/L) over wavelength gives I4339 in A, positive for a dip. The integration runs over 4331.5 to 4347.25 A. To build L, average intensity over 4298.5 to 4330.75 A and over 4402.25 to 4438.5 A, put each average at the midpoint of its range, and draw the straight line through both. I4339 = -3.0 A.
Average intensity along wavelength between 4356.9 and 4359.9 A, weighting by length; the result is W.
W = 8.79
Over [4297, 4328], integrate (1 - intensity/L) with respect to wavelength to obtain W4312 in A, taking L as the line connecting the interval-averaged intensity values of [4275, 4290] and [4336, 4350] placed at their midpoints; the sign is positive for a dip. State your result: 4.5 A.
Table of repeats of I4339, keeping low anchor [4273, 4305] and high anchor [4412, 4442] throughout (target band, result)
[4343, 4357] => 2.13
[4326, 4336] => 1.76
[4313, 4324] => 0.62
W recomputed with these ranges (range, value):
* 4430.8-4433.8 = 11.8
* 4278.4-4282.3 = 10.8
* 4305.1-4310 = 10.1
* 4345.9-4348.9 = 9.17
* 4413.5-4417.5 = 10.3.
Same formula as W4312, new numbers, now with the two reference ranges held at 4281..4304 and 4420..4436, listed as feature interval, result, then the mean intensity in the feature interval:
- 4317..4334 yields 1.5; 9.56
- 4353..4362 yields 0.9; 9.55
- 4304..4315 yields 0.4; 10.1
